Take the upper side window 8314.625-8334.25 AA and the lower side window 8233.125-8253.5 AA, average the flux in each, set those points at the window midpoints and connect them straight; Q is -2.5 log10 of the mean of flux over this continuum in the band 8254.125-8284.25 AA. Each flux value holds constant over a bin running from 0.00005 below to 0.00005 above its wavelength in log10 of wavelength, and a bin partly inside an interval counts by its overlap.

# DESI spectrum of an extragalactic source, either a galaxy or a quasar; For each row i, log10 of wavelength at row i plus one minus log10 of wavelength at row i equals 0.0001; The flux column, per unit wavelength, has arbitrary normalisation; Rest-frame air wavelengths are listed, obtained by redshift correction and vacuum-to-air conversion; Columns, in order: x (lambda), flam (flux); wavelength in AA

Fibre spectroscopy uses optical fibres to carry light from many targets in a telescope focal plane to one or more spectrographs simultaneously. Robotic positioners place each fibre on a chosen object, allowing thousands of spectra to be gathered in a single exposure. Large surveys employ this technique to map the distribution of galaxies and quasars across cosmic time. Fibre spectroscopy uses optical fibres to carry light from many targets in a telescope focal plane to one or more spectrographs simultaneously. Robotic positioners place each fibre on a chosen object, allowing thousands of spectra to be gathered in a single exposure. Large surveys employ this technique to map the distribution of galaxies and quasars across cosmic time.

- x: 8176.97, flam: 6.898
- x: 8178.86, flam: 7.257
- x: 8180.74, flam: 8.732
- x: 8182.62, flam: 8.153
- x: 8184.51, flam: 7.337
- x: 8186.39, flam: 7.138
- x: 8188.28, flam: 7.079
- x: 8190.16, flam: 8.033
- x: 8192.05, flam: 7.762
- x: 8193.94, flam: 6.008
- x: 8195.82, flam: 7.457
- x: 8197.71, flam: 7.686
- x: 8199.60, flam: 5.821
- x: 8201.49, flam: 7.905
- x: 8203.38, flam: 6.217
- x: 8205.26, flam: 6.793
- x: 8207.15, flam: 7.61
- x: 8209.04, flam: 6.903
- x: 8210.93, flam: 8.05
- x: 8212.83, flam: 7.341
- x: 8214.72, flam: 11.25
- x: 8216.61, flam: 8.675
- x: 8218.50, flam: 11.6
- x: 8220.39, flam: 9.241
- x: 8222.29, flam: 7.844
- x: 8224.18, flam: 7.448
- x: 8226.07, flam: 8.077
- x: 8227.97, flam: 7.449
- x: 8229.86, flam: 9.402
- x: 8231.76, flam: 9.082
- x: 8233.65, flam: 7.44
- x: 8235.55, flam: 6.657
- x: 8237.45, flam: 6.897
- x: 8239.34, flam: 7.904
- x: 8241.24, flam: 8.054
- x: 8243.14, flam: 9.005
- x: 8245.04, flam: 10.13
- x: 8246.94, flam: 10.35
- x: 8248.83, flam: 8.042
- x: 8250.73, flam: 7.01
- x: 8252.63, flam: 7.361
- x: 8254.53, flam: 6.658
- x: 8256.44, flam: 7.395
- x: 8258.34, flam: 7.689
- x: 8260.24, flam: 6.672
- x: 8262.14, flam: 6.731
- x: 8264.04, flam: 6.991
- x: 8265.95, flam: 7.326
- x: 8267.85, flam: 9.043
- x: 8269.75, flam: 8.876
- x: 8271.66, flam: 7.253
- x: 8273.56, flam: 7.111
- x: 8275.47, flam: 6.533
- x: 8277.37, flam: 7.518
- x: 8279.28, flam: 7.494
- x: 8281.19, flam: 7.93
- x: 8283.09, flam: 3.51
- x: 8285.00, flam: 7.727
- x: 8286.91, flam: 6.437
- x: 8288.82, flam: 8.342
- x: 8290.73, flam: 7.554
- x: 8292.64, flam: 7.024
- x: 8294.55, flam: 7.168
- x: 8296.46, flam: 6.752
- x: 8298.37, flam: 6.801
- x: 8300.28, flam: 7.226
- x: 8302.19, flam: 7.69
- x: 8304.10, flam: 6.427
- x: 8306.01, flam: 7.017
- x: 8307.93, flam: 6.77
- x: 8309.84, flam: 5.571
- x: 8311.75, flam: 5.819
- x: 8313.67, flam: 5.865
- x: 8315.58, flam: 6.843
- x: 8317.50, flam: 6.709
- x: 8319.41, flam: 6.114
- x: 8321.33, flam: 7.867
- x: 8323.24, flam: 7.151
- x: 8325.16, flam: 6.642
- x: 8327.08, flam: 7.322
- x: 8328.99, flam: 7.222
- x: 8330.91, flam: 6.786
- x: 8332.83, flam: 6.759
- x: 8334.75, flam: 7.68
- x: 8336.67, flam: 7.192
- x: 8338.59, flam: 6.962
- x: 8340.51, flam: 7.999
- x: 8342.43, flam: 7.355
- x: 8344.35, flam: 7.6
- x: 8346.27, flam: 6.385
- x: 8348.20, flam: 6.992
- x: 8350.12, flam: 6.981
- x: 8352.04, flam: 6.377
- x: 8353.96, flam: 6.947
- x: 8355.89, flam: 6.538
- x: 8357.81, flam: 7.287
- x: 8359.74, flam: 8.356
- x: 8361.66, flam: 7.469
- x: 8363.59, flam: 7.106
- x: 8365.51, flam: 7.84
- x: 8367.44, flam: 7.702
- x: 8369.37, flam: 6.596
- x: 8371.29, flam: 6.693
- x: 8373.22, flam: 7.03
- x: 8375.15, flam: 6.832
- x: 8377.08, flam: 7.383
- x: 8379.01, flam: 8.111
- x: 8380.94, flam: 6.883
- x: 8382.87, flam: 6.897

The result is 0.08 mag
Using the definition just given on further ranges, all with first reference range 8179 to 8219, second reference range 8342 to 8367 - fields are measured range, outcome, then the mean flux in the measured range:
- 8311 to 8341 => 0.05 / 6.92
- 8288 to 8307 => 0.03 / 7.19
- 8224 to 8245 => -0.06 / 8.06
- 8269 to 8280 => 0.00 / 7.44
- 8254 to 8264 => 0.07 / 7.04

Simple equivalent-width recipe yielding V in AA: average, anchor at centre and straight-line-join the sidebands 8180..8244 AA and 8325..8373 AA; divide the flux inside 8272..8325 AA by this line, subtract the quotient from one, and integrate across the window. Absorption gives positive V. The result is 4.1 AA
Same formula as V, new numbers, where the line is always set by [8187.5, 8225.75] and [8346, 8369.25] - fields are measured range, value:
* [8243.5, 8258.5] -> -1.0 AA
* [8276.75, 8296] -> 1.1 AA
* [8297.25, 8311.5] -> 1.3 AA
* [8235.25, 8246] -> -0.7 AA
